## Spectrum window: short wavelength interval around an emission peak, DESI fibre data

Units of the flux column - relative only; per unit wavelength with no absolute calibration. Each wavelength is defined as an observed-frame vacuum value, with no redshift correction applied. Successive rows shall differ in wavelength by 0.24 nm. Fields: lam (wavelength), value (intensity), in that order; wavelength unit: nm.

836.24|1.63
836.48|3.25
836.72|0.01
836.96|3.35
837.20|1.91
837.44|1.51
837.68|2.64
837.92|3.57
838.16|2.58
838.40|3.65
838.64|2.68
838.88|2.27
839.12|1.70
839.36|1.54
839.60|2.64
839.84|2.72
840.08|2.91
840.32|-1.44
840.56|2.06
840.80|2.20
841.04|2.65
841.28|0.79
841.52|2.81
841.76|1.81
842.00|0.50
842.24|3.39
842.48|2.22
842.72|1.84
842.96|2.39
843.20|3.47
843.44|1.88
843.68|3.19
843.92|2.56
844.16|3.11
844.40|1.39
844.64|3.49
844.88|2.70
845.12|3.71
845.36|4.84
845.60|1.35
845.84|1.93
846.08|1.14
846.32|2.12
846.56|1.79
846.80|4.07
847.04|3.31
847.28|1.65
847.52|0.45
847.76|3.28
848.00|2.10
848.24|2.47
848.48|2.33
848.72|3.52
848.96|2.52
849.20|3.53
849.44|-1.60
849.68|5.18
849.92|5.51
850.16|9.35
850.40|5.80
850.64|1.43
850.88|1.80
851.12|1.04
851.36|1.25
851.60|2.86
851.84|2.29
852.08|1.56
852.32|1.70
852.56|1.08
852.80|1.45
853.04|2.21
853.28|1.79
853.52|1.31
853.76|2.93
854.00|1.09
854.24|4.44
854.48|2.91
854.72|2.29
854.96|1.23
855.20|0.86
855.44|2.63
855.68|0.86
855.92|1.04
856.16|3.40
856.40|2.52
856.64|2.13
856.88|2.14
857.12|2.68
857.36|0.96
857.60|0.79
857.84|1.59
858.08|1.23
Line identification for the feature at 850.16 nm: Hgamma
